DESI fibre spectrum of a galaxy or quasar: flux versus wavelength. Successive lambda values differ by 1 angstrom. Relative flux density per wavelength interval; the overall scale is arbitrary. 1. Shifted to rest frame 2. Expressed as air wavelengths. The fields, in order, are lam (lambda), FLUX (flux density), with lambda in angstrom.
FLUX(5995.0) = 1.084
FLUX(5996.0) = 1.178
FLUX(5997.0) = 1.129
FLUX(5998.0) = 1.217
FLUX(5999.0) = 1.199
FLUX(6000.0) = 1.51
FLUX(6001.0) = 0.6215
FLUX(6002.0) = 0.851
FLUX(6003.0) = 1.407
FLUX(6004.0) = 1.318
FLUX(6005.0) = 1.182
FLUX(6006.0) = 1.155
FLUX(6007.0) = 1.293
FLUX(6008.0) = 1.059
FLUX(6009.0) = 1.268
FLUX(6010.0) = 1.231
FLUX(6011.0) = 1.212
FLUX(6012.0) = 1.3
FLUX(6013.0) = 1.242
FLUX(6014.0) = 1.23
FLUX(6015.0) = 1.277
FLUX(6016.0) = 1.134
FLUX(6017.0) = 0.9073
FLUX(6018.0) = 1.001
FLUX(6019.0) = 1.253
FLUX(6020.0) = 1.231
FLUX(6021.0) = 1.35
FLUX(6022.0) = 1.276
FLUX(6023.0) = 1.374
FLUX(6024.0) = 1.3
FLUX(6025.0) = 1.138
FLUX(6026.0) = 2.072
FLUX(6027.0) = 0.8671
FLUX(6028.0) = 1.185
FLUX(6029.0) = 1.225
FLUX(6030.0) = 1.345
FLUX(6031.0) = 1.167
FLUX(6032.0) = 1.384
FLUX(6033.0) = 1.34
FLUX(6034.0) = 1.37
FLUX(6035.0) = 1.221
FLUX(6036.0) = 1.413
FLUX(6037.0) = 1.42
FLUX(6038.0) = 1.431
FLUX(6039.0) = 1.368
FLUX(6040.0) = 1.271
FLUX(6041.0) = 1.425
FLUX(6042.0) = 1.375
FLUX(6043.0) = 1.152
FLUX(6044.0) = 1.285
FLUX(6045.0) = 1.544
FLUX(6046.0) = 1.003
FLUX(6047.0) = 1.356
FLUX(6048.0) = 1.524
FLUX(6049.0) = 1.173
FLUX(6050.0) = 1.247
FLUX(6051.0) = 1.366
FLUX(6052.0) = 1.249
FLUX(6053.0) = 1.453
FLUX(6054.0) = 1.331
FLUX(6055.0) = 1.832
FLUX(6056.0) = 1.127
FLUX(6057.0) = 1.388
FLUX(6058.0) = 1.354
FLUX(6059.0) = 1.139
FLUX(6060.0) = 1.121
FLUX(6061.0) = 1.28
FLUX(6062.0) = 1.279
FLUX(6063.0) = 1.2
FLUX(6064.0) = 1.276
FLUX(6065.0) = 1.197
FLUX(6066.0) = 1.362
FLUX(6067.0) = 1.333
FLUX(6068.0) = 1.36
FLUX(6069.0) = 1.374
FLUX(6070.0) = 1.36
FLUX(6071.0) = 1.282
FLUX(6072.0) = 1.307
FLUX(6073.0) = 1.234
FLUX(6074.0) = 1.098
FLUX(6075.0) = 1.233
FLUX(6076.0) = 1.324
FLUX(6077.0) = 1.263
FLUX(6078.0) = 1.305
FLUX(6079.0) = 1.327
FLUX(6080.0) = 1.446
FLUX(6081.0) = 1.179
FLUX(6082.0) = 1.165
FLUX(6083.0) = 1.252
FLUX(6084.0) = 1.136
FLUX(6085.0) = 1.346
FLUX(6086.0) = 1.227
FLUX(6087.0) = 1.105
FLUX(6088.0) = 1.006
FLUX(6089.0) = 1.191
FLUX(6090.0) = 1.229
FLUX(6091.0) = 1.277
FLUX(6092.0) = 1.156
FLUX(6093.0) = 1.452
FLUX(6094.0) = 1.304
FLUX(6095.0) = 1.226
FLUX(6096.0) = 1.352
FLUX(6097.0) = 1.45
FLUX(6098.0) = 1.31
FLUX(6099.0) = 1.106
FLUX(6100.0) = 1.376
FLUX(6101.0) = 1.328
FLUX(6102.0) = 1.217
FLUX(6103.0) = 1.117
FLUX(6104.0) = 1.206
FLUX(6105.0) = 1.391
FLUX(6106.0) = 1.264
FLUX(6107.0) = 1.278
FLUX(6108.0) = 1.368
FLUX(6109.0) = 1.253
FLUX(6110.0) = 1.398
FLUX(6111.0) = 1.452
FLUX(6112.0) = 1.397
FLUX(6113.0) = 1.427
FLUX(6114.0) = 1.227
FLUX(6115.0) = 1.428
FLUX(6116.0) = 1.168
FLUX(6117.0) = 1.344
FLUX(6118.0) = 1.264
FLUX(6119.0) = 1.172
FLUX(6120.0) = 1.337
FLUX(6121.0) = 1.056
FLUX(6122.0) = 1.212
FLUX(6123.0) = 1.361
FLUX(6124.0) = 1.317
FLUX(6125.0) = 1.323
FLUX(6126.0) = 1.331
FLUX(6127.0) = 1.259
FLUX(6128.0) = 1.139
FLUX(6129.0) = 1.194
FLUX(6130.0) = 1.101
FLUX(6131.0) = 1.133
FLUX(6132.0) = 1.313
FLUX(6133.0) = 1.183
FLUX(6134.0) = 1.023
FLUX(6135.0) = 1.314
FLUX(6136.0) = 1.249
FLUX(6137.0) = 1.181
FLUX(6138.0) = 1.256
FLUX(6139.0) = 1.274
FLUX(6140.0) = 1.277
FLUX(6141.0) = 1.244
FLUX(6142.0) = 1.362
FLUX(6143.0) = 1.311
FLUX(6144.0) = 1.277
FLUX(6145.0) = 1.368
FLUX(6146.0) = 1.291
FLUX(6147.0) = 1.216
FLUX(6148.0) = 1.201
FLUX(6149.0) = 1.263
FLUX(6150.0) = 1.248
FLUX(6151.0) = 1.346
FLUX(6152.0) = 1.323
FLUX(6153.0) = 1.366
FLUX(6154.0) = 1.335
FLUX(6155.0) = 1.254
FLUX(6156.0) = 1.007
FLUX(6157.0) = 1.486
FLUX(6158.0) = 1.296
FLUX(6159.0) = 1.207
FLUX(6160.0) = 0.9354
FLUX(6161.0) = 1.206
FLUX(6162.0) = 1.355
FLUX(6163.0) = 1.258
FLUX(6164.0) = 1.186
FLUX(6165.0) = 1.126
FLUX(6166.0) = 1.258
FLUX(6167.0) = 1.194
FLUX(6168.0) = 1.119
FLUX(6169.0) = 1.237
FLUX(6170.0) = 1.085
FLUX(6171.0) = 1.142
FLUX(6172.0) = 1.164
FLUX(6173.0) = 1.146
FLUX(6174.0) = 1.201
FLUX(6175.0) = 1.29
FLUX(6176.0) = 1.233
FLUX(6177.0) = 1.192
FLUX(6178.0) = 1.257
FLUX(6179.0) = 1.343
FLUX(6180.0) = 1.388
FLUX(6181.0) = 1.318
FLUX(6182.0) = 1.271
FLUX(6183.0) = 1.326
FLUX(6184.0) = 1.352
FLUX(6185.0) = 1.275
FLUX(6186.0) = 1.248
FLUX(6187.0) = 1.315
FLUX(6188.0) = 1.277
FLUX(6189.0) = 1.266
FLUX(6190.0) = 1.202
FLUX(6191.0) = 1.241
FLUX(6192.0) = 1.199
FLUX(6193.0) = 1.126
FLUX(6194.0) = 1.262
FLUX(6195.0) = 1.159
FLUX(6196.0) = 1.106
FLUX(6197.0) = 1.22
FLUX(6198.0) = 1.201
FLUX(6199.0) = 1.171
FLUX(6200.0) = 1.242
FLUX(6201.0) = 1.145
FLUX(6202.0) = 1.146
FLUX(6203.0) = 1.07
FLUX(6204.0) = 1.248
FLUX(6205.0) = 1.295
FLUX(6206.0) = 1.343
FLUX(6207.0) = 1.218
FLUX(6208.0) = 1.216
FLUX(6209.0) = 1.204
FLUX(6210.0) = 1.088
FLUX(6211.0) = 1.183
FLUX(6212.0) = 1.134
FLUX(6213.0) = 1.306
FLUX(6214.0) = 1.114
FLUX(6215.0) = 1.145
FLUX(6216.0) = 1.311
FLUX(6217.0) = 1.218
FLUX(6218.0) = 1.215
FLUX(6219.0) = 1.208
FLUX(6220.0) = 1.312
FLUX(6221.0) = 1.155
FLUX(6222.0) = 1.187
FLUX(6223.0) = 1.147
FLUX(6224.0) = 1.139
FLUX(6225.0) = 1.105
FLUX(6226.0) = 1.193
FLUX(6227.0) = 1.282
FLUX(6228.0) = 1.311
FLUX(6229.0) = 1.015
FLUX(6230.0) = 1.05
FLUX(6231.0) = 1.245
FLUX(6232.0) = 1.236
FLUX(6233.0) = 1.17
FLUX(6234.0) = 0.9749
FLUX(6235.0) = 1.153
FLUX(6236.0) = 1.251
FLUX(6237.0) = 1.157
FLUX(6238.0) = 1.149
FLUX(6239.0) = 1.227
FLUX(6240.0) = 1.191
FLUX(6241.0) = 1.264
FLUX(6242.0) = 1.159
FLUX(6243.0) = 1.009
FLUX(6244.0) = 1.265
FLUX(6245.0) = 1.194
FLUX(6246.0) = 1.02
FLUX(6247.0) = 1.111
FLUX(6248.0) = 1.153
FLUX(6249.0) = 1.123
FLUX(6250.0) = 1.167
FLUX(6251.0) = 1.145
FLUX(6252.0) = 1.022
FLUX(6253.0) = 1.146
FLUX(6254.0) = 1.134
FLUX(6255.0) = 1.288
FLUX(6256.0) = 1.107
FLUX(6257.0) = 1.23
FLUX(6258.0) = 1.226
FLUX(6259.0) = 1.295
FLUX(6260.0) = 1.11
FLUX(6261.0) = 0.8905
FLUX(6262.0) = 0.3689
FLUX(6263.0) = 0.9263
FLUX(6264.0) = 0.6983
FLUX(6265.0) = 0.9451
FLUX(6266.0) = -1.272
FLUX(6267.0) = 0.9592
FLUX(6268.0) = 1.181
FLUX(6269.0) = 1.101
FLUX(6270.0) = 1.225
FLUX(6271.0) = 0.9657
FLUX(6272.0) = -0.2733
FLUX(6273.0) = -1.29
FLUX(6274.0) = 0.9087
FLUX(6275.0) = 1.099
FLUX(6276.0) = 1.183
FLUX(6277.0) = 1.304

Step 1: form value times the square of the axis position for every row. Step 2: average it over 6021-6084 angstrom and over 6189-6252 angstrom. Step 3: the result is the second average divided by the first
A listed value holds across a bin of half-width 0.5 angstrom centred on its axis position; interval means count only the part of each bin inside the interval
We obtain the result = 0.95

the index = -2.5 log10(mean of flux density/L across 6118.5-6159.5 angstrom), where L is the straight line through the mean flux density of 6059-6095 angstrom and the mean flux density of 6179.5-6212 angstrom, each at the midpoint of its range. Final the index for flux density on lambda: -0.01 mag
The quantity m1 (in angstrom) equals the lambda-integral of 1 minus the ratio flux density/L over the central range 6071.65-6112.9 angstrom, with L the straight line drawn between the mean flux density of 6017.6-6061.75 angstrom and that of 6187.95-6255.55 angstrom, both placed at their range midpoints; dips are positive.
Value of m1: 0.1 angstrom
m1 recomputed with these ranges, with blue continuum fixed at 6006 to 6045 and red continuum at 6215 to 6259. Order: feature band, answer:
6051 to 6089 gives -0.7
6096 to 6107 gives -0.4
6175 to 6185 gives -0.8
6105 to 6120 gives -1.1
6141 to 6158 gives -1.0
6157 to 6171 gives 0.1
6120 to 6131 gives 0.0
